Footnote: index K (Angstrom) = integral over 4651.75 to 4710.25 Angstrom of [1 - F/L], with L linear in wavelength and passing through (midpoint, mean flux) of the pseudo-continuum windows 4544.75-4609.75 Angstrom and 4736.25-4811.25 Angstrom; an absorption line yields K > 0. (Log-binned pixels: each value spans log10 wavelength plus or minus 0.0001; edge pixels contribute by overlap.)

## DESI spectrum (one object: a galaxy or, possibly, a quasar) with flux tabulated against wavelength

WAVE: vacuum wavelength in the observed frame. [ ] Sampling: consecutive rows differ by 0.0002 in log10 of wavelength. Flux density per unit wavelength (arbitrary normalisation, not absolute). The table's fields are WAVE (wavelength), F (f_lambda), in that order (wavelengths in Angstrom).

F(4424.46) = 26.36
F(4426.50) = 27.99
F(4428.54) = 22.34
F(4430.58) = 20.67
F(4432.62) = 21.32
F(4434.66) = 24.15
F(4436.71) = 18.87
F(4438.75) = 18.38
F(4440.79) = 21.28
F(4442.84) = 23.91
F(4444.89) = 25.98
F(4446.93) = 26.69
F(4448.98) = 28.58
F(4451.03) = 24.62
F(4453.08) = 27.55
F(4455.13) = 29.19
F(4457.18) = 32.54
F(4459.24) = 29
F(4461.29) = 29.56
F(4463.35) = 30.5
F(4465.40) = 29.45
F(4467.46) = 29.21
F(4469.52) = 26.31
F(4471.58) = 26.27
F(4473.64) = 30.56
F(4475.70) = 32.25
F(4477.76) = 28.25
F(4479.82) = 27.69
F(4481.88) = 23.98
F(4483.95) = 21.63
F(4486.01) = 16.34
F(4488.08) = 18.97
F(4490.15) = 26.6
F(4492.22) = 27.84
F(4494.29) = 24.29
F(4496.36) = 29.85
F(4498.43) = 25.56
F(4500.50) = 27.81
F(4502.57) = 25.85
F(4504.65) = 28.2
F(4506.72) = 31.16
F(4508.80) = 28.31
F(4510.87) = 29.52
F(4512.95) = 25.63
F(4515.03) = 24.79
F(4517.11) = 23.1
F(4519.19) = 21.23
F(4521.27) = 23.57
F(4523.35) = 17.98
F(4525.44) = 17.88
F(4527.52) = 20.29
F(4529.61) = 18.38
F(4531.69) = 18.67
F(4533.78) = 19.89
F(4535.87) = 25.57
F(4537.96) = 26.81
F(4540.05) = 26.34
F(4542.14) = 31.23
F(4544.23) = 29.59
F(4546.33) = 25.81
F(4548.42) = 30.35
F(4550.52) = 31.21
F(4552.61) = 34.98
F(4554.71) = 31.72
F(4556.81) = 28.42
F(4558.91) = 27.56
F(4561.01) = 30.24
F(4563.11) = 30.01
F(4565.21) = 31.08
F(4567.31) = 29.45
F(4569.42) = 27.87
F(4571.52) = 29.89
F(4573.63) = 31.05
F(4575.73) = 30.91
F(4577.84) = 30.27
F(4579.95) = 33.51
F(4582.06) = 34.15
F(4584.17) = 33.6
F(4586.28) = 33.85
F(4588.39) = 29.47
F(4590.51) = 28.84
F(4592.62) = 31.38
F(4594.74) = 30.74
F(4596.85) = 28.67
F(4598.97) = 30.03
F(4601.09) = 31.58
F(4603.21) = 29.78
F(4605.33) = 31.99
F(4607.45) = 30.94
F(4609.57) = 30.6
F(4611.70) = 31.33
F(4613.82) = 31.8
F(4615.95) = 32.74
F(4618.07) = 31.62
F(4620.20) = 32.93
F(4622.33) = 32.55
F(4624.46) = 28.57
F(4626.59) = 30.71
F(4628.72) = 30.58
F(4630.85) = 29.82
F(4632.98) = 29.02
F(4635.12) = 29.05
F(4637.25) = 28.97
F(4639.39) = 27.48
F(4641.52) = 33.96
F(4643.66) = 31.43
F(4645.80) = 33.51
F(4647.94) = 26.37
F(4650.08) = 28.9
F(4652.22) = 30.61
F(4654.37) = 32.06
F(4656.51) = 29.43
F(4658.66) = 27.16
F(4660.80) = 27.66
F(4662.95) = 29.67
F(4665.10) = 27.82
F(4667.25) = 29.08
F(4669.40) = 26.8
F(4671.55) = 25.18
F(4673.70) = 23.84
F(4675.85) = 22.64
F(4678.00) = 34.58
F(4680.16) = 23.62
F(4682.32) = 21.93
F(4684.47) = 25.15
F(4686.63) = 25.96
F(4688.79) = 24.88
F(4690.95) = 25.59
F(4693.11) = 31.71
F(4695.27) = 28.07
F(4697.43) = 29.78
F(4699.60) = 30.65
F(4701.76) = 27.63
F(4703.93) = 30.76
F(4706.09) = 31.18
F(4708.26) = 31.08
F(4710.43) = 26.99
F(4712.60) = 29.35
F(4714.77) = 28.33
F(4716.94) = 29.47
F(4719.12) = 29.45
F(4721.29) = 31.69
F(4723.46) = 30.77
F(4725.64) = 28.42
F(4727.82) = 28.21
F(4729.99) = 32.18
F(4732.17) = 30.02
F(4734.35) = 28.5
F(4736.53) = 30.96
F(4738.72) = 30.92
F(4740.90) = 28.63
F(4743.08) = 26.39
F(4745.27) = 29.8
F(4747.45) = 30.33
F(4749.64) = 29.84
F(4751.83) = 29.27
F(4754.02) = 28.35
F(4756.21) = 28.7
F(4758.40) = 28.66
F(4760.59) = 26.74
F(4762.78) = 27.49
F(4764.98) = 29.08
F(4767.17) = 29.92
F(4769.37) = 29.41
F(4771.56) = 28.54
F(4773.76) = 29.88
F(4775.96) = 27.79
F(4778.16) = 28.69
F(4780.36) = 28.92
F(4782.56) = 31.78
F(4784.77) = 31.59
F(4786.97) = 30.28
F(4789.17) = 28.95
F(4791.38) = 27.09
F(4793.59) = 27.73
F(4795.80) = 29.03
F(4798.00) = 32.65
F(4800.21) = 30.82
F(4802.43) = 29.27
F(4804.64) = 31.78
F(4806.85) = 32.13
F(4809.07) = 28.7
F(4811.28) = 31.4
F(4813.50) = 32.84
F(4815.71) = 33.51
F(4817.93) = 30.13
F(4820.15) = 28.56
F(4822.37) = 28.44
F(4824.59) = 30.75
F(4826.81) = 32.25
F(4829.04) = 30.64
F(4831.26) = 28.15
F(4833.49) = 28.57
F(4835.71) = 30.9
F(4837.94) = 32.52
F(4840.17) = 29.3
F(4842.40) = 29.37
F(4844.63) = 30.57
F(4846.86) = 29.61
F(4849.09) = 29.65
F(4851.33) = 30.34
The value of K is 4.08 Angstrom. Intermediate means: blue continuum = 30.6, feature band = 27.9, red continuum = 29.4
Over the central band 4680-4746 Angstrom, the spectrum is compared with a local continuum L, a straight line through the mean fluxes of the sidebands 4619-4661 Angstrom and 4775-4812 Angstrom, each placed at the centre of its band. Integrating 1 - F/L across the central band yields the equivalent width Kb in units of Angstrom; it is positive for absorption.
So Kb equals 2.8 Angstrom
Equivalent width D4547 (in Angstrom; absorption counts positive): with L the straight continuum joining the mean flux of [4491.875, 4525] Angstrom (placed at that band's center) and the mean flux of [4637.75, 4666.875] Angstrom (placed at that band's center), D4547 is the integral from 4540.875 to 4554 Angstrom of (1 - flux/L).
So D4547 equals -1.81 Angstrom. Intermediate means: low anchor 25.7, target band 30.5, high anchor 29.7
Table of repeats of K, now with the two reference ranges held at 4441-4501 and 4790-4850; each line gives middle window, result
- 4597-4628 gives -3.2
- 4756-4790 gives 0.7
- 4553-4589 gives -3.9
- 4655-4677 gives 1.3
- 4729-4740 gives -0.4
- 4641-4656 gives -1.2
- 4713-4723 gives -0.2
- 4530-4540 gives 1.7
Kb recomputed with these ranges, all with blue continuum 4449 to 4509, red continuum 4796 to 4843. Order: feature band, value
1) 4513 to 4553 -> 4.7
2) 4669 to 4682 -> 1.5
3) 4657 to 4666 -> 0.3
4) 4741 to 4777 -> 1.5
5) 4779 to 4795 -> 0.4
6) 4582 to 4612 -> -2.8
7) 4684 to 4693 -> 1.0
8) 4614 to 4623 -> -1.2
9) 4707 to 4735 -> 0.0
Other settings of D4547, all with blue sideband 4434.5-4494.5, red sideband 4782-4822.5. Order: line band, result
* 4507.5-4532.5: 3.92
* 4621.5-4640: -0.96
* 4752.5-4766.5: 0.74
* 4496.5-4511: -0.83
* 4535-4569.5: -2.77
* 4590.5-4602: -1.06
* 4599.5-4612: -1.39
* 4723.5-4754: 0.07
